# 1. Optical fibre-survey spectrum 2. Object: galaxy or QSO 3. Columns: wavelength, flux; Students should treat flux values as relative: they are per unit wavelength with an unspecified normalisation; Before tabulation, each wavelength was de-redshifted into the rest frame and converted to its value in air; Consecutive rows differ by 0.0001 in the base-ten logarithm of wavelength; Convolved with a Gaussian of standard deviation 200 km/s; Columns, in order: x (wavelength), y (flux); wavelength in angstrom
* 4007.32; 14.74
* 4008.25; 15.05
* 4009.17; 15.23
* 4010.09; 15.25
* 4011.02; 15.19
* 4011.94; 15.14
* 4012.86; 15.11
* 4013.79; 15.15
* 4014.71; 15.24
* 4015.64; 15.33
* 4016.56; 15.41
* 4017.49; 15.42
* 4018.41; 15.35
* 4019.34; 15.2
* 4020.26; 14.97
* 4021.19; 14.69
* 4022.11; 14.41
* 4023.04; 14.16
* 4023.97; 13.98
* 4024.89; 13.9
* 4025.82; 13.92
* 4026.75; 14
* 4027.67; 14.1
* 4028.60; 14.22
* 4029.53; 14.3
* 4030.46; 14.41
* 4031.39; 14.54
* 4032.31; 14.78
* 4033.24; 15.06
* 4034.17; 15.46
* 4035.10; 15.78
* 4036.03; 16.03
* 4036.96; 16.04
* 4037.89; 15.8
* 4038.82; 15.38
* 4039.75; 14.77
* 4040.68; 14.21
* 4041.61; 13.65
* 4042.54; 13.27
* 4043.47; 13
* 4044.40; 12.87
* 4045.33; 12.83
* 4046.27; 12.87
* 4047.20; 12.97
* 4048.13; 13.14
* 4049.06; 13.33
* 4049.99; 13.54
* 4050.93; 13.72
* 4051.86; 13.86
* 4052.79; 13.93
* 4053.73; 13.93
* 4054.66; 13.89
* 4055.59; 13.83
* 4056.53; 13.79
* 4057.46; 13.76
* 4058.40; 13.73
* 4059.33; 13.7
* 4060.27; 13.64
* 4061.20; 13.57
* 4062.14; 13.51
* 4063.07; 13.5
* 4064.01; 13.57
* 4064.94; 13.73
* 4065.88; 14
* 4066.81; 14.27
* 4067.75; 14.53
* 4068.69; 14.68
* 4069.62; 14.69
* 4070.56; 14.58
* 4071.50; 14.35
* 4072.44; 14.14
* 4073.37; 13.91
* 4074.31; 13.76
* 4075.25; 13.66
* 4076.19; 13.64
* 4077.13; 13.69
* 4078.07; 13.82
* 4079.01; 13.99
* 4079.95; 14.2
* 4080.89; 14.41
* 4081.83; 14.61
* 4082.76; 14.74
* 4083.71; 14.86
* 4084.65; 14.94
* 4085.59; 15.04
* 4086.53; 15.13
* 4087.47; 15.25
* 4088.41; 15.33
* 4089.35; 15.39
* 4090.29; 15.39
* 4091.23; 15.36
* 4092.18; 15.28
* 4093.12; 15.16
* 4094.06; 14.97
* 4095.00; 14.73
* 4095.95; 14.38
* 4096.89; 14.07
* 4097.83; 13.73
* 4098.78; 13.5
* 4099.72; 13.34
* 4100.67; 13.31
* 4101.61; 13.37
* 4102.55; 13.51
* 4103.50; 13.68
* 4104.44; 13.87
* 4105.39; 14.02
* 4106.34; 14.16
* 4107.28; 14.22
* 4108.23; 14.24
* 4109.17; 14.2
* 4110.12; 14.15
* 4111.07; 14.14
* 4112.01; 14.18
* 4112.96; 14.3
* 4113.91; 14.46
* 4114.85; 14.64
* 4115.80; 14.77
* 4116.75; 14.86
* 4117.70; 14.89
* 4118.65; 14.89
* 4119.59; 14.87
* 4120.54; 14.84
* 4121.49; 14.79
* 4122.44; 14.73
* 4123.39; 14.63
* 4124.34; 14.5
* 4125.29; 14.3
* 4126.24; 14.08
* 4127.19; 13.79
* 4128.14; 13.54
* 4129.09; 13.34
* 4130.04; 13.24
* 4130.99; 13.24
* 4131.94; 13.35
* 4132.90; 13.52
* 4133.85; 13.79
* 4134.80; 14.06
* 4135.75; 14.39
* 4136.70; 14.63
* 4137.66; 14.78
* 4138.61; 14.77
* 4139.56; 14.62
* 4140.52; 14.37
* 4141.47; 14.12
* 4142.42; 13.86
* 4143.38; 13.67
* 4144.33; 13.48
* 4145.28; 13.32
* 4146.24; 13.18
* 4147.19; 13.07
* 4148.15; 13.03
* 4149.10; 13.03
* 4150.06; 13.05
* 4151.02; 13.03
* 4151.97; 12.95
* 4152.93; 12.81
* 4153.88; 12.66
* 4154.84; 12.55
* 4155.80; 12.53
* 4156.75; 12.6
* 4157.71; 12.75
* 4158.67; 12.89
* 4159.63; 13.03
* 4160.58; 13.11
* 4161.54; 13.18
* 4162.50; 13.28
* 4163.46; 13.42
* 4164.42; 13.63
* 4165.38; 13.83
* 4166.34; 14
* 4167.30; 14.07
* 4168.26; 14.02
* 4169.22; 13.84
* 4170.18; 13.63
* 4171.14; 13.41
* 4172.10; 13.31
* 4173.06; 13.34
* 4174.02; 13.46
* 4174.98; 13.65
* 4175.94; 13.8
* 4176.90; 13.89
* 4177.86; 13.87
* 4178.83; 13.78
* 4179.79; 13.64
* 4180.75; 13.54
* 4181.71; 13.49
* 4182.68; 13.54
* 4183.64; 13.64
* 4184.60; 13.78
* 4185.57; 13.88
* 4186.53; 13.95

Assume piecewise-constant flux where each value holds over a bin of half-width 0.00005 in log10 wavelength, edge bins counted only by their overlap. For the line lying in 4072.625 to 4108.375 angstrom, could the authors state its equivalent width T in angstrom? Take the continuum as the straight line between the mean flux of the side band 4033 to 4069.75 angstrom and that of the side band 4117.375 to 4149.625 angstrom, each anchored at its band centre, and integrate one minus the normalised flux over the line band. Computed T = -0.8 angstrom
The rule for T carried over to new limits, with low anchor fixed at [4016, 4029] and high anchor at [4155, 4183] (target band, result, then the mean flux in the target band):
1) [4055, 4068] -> 0.4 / 13.8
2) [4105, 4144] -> -1.3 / 14.2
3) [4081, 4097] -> -1.1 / 15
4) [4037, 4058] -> 0.9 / 13.8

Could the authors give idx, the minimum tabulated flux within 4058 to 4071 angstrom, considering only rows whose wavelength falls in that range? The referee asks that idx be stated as 13.5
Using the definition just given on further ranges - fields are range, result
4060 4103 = 13.31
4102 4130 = 13.34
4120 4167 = 12.53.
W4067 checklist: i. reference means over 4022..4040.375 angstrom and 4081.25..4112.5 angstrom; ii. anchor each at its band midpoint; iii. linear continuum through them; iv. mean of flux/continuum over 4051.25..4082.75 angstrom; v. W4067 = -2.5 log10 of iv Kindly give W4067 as 0.05 mag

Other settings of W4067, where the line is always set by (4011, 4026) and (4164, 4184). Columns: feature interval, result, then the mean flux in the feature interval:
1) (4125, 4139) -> 0.007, 13.9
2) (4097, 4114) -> 0.024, 13.9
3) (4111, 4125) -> -0.040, 14.6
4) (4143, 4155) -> 0.064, 13.1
